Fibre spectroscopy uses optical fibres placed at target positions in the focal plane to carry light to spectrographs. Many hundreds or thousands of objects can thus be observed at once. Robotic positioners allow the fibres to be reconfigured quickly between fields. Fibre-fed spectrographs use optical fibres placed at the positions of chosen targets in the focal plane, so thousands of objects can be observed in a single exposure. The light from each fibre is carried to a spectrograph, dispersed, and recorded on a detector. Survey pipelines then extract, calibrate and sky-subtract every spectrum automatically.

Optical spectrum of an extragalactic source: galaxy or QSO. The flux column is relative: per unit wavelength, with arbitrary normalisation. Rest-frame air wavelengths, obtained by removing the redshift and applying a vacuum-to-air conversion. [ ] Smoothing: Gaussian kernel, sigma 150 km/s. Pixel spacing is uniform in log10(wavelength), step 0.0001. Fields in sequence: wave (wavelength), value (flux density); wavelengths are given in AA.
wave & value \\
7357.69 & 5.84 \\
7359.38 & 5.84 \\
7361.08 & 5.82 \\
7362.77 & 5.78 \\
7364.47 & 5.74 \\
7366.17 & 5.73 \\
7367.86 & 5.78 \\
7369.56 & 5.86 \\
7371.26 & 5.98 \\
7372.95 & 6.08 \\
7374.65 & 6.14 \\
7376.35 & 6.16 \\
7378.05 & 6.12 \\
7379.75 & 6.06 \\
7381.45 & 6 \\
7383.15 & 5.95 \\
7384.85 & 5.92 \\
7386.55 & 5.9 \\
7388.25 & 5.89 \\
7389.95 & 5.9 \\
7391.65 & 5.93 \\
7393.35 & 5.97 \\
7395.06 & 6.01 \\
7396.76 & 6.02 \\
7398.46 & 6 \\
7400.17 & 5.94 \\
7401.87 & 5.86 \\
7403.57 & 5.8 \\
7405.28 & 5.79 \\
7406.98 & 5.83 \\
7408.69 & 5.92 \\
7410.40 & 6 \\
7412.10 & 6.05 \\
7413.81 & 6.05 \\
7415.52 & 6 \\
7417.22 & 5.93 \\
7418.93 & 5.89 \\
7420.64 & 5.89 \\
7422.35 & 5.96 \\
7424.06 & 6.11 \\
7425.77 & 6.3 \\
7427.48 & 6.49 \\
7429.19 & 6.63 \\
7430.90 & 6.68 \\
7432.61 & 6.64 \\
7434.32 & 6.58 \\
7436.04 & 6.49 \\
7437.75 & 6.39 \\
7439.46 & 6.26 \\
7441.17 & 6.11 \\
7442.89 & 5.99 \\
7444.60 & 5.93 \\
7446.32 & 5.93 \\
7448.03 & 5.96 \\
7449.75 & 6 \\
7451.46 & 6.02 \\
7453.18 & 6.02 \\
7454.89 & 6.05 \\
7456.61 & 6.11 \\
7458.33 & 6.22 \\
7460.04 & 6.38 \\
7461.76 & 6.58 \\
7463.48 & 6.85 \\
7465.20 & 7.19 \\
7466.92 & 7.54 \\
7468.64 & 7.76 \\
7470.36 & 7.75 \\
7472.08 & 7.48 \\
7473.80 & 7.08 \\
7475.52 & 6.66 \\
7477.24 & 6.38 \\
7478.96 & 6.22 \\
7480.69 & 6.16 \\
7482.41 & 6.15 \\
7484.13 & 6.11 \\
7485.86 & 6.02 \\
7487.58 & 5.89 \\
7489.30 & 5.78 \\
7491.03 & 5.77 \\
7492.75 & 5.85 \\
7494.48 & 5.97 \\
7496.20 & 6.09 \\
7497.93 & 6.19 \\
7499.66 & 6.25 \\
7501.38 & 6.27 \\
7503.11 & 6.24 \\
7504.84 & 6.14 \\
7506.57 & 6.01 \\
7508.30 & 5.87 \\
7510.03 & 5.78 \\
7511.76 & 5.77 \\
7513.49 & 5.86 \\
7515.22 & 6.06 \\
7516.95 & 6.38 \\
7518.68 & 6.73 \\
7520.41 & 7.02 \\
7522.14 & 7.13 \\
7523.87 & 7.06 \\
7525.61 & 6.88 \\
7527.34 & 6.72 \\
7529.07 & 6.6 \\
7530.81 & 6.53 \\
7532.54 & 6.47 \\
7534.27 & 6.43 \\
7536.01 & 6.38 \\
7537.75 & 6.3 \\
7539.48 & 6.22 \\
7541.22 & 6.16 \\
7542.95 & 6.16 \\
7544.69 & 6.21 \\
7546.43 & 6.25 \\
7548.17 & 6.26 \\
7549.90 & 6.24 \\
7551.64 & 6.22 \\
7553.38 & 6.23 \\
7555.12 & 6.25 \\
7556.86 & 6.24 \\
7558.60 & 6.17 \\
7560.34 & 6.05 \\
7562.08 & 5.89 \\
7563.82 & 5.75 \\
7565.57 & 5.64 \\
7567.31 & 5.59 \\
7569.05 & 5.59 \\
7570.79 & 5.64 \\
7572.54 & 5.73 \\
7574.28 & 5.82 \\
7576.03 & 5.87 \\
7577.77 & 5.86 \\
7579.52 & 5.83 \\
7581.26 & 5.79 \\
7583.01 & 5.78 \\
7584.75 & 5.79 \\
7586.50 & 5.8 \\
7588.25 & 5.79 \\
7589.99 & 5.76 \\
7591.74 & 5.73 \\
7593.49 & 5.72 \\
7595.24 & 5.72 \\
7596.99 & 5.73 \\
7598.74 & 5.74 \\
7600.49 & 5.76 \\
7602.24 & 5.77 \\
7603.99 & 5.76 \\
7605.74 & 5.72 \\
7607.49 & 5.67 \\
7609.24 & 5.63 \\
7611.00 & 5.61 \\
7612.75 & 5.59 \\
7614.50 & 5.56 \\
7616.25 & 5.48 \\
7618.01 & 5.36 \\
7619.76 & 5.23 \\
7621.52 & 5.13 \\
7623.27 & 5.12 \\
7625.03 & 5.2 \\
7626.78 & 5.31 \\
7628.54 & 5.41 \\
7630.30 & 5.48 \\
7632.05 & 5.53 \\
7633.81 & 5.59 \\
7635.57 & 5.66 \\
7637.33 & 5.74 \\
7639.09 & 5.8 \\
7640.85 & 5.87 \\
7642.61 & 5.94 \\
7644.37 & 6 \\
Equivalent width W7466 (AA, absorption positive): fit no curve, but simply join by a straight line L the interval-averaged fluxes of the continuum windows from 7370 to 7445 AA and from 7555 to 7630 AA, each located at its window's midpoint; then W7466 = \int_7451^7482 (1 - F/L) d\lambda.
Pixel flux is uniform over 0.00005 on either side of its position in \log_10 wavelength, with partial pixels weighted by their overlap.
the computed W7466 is -3.9 AA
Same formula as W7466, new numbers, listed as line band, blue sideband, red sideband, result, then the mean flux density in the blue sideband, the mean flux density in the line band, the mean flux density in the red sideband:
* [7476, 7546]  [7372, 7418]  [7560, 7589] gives -5.0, 5.97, 6.26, 5.77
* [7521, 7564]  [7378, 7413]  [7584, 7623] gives -4.8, 5.94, 6.37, 5.63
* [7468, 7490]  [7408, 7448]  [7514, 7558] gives -0.9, 6.18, 6.57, 6.44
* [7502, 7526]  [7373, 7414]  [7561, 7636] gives -2.4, 5.97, 6.34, 5.63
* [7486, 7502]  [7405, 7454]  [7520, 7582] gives 0.4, 6.14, 6.01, 6.19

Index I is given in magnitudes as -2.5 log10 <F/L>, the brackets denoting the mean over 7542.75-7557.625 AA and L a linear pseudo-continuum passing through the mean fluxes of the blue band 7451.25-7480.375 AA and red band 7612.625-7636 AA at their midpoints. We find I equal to -0.04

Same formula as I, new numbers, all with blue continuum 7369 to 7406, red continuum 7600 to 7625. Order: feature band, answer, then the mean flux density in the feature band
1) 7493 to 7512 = -0.06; 6.05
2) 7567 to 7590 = -0.04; 5.77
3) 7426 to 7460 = -0.07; 6.24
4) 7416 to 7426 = -0.02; 6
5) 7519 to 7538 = -0.18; 6.7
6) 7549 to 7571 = -0.07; 5.97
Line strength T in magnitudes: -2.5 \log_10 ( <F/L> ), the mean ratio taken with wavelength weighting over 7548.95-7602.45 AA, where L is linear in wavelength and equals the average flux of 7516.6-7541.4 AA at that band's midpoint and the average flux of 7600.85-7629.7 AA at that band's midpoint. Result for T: 0.03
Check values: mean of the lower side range 6.62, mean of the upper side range 5.48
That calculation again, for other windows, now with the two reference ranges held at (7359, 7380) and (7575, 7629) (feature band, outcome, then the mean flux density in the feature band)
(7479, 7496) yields -0.039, 5.98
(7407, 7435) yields -0.058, 6.18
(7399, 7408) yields 0.006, 5.85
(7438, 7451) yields -0.039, 6.04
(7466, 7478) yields -0.243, 7.24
